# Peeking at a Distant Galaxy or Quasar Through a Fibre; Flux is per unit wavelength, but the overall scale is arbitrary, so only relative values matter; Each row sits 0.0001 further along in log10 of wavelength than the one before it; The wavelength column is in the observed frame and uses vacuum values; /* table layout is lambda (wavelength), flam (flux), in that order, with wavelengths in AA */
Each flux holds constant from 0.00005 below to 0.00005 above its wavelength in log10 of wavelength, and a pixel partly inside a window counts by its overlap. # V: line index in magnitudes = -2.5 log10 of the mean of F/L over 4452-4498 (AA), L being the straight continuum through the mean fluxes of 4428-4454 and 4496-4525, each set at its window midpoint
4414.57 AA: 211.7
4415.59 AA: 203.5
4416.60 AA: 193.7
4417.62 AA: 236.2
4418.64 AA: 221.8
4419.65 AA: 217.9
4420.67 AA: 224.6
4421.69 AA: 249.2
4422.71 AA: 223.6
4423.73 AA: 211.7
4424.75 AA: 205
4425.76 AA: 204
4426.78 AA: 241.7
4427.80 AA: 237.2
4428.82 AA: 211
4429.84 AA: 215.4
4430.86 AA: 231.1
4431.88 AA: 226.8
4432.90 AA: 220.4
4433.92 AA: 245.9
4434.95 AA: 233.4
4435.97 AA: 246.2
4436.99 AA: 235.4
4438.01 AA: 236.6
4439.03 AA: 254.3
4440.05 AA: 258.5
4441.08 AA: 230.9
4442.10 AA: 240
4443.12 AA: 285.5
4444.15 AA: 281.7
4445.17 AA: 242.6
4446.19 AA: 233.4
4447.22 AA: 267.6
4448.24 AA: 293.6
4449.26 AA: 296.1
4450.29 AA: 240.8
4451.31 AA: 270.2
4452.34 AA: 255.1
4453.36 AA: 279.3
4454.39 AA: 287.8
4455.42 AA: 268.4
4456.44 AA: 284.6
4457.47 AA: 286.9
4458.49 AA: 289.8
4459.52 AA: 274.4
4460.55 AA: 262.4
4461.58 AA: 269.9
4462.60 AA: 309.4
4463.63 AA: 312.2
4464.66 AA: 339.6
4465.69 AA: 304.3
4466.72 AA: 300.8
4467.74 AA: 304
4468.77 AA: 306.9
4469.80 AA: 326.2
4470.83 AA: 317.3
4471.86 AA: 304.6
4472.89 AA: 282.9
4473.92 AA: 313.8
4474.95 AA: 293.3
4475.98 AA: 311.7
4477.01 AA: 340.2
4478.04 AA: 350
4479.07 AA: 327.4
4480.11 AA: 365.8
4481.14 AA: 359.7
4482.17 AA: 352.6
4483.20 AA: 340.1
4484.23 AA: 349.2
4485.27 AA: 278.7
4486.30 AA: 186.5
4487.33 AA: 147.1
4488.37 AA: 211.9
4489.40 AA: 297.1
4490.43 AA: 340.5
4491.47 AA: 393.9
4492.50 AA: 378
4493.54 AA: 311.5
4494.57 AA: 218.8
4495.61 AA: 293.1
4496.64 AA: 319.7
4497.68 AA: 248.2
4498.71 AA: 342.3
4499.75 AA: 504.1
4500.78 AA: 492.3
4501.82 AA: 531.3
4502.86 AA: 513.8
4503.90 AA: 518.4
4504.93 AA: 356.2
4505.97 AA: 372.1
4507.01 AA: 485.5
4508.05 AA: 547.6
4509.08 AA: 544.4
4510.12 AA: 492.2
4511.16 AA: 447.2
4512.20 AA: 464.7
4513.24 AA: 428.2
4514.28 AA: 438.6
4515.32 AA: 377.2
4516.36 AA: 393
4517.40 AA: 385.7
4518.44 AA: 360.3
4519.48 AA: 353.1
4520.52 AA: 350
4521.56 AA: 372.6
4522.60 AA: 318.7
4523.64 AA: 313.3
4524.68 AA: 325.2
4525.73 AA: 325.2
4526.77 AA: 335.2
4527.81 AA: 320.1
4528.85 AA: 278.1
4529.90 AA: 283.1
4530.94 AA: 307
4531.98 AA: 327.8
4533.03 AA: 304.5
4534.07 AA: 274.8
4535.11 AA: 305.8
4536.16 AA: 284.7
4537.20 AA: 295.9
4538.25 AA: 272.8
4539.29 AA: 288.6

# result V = 0.09 mag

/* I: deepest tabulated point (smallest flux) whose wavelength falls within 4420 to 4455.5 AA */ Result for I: 204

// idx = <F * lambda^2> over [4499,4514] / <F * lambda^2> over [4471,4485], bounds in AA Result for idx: 1.46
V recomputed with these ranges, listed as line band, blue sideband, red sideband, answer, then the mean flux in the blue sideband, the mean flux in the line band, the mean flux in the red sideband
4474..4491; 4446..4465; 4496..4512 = 0.217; 280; 304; 447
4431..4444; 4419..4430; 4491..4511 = 0.051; 222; 243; 415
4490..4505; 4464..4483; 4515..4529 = -0.155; 323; 385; 345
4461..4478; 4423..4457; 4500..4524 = 0.043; 248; 310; 430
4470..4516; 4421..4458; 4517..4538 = -0.240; 248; 366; 320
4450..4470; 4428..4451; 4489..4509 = 0.037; 247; 289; 397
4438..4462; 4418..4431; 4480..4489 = -0.075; 223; 267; 285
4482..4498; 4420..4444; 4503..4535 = 0.142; 234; 291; 381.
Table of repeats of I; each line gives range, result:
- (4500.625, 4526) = 313.3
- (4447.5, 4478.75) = 240.8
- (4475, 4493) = 147.1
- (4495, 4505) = 248.2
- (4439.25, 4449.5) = 230.9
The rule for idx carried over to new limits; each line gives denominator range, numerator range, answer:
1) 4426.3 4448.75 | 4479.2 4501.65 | 1.36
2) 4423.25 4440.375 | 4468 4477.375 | 1.37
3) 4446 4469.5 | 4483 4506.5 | 1.23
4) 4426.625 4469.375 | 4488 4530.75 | 1.47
